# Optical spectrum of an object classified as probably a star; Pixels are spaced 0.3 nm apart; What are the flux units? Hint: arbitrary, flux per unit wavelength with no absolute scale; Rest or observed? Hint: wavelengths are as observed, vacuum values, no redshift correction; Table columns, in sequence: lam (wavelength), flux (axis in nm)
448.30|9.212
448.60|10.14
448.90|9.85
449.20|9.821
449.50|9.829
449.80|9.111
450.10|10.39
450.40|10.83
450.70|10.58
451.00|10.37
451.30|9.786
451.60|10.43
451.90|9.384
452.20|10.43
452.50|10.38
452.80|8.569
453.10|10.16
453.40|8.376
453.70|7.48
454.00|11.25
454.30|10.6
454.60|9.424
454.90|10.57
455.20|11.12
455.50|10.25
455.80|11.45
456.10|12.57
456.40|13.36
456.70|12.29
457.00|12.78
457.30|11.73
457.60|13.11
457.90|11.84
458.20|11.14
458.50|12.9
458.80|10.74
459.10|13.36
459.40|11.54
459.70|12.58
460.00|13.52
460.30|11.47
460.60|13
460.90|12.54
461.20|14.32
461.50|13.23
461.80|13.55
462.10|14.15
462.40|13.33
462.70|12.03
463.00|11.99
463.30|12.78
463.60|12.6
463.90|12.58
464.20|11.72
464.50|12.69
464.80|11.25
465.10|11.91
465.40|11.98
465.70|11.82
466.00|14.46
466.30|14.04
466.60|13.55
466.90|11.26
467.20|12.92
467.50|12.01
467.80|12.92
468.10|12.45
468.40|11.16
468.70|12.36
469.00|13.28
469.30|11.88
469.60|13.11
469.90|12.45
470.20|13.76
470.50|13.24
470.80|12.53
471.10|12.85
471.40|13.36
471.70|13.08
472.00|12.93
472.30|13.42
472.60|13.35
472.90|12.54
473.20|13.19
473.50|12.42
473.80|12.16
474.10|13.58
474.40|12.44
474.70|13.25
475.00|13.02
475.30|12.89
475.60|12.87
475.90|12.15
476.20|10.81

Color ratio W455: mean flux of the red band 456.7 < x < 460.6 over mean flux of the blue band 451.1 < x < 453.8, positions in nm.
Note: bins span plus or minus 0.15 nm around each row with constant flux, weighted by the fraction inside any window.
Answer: 1.3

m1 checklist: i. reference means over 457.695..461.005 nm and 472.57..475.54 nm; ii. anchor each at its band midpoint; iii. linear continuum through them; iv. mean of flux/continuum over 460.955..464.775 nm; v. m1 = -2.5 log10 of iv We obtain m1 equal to -0.04 mag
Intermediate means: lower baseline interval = 12.2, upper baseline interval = 12.9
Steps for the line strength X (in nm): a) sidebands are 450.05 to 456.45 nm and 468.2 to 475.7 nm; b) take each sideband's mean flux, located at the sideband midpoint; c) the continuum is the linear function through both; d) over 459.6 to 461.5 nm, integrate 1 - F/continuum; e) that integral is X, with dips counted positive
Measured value -0.28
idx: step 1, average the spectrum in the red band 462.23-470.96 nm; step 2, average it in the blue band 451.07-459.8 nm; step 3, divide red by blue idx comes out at 1.14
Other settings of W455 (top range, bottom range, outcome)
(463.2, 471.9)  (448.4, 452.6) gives 1.25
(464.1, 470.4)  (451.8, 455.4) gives 1.28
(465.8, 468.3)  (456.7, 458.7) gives 1.06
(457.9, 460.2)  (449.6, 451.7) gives 1.20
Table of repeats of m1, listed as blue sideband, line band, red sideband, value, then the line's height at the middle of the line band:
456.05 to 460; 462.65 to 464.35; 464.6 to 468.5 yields 0.01 mag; 12.4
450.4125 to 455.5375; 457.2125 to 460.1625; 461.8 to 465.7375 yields -0.09 mag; 11.3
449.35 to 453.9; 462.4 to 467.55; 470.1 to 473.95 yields -0.06 mag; 11.9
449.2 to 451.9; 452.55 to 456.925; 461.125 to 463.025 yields 0.07 mag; 11.3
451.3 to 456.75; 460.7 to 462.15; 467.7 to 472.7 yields -0.17 mag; 11.5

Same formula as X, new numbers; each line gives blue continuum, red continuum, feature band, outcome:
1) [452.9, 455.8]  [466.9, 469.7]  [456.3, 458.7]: -0.42 nm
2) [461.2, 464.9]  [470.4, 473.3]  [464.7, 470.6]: 0.14 nm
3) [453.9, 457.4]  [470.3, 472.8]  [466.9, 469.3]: 0.08 nm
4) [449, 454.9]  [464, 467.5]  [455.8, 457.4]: -0.26 nm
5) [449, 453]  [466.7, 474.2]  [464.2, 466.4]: -0.09 nm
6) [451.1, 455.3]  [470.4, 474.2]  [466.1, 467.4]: -0.10 nm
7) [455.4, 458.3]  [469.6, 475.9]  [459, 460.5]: -0.03 nm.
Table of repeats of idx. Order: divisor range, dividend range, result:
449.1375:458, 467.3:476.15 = 1.20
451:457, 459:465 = 1.21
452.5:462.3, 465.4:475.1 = 1.10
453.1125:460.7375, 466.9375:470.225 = 1.08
